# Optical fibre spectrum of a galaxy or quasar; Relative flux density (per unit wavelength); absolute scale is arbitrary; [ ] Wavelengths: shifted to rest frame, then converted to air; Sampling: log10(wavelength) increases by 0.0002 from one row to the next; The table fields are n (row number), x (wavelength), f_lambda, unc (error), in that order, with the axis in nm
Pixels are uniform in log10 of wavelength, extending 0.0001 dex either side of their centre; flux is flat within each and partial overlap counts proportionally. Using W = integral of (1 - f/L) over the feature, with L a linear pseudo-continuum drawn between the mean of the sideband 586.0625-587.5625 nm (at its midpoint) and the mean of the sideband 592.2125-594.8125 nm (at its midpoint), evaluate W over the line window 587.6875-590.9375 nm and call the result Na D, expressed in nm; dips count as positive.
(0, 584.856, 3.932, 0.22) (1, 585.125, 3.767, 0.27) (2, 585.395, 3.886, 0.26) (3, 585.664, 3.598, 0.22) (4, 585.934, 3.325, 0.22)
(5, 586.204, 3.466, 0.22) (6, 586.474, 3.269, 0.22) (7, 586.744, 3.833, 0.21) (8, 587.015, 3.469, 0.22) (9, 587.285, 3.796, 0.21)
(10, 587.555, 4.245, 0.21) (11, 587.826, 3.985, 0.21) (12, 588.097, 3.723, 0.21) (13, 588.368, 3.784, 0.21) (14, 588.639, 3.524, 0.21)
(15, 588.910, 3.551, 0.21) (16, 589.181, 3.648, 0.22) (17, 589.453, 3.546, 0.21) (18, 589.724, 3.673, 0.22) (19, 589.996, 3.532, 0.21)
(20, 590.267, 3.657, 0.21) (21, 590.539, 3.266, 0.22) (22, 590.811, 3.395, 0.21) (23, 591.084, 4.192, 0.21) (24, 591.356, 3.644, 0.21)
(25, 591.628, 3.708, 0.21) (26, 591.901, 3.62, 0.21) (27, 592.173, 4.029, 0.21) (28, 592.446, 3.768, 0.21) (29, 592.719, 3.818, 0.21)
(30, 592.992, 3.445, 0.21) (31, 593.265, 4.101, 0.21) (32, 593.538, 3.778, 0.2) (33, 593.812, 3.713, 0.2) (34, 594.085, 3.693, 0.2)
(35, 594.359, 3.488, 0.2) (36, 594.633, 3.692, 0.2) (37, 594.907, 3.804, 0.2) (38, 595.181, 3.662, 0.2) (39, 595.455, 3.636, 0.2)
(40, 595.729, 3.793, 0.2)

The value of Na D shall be 0.054 nm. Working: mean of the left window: 3.63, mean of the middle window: 3.61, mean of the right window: 3.73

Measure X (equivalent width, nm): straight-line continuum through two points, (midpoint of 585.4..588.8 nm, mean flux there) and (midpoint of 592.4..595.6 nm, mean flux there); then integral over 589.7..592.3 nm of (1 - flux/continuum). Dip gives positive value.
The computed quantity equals 0.02 nm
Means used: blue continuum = 3.68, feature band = 3.67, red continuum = 3.72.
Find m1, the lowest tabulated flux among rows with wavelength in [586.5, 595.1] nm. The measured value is 3.266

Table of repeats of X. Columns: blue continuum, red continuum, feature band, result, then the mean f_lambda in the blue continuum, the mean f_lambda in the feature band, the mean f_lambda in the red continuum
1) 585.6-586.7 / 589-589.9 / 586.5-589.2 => -0.163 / 3.44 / 3.74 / 3.61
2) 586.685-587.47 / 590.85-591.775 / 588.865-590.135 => 0.058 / 3.72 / 3.59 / 3.8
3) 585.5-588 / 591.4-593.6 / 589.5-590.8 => 0.075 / 3.67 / 3.52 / 3.78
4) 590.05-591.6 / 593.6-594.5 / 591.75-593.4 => -0.072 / 3.63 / 3.8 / 3.64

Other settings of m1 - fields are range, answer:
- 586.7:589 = 3.469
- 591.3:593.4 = 3.445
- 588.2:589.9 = 3.524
